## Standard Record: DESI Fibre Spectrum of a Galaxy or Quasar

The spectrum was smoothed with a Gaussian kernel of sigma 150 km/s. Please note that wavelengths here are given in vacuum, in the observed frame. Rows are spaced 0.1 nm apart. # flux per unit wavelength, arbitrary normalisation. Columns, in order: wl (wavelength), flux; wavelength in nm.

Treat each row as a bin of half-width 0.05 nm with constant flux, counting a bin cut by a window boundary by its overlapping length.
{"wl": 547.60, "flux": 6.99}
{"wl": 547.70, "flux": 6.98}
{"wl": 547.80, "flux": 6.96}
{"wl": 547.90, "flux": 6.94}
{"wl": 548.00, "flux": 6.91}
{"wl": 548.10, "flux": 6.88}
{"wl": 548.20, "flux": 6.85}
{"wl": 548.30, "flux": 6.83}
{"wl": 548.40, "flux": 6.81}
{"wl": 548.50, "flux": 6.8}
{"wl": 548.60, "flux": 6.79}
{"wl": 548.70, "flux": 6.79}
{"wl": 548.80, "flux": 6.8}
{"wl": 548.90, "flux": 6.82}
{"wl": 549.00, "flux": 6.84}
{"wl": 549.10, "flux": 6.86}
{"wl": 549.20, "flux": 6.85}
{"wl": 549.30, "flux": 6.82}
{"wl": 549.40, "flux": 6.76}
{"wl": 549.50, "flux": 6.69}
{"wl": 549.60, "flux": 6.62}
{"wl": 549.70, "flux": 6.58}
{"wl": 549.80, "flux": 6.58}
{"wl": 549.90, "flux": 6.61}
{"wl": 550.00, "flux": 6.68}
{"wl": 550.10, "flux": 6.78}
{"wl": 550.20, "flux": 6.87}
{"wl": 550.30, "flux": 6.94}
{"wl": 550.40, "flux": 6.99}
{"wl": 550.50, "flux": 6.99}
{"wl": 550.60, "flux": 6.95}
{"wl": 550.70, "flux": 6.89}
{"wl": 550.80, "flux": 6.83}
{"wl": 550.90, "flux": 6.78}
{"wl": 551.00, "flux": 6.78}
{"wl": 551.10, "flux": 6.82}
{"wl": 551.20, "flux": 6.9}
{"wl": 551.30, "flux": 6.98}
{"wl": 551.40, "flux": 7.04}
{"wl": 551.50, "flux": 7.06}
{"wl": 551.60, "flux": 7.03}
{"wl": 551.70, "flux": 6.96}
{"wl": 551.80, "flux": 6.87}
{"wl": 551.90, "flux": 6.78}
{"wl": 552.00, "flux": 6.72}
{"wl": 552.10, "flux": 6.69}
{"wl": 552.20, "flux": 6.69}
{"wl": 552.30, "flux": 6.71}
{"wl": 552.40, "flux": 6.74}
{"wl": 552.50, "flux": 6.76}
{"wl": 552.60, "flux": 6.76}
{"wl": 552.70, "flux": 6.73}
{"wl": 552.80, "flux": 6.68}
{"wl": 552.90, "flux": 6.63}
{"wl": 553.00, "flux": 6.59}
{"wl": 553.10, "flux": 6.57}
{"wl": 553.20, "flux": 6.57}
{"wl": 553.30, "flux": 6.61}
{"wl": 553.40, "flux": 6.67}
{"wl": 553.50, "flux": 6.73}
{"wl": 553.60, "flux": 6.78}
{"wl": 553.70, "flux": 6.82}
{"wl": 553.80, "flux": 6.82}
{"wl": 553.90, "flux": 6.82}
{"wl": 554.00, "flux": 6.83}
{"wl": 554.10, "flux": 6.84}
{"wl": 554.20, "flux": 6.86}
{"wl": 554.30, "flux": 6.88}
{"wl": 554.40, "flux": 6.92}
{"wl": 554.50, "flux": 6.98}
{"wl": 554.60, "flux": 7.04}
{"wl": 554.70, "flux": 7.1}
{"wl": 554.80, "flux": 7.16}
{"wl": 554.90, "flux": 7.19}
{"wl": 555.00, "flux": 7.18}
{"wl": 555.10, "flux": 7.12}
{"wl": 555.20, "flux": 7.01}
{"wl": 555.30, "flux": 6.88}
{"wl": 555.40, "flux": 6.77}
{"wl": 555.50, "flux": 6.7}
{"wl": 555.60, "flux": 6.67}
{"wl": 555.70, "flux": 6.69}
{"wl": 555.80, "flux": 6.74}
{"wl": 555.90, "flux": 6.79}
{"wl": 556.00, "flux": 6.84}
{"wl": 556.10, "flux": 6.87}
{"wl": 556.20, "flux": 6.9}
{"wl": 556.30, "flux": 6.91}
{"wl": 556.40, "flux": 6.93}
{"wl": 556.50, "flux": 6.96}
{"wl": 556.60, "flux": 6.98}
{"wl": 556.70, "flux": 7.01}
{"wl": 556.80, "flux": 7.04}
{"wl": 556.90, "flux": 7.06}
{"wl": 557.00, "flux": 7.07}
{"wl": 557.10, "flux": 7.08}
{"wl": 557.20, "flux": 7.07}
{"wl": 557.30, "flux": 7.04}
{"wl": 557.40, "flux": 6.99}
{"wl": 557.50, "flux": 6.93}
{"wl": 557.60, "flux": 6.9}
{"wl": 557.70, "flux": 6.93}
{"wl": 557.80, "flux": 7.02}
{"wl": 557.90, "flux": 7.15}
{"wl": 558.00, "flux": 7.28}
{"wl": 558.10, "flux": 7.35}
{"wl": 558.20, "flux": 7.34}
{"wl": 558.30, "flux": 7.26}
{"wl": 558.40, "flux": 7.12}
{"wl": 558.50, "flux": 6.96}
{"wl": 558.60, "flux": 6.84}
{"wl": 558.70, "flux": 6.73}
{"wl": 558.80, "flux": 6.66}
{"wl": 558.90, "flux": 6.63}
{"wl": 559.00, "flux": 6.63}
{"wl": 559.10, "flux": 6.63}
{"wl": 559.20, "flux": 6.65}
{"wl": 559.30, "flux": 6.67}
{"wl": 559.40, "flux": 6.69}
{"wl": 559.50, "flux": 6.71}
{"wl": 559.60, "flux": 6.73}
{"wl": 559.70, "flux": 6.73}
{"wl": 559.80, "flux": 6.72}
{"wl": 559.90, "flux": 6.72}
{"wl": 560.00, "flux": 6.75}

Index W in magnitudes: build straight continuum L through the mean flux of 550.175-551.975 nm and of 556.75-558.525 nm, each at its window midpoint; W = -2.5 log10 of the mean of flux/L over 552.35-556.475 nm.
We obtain 0.03 mag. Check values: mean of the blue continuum 6.91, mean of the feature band 6.83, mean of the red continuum 7.09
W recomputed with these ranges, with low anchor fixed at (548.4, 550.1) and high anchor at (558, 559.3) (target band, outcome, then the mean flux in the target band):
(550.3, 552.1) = -0.019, 6.9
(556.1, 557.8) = -0.017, 6.99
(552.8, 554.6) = 0.009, 6.77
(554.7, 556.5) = -0.009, 6.91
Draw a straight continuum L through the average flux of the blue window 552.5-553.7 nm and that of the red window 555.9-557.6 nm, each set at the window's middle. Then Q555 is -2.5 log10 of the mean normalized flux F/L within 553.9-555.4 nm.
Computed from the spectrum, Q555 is -0.03 mag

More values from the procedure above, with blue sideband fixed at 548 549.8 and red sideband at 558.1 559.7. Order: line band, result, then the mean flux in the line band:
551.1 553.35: 0.004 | 6.78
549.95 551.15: -0.010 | 6.86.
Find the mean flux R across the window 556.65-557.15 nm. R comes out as 7.05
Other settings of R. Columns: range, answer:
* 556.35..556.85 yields 6.98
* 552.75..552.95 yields 6.65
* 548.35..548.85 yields 6.8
